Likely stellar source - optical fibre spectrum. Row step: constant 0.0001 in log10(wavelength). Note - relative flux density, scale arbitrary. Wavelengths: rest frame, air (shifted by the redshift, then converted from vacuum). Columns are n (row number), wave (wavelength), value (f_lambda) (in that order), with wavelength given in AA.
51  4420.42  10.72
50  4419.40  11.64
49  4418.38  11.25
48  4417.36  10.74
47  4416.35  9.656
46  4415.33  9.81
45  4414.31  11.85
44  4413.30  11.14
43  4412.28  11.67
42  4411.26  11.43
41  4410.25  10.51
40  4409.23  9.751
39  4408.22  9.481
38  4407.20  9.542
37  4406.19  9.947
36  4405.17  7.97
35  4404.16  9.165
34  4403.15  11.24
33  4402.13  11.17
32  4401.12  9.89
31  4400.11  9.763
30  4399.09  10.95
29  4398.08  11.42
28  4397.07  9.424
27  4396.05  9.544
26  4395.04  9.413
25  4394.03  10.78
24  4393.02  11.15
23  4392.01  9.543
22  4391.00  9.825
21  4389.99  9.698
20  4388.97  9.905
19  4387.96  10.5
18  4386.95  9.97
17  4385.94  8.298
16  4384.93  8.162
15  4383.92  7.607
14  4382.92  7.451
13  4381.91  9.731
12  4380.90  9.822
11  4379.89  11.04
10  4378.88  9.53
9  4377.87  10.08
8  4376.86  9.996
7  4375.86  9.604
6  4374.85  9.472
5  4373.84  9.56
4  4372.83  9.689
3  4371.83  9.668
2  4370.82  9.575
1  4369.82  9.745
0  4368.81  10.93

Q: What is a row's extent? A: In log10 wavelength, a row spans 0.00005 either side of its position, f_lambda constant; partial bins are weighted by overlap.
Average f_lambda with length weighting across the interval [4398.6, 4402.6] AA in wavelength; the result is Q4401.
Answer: 10.4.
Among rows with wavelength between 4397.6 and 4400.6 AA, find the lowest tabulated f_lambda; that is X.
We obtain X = 9.763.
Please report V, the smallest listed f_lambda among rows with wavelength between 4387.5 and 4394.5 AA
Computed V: 9.543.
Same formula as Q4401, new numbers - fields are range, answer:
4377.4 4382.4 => 10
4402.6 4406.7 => 9.6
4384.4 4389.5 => 9.34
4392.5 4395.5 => 10.5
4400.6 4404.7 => 10.4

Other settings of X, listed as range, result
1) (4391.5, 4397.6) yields 9.413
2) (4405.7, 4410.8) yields 9.481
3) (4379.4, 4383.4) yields 7.451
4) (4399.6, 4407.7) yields 7.97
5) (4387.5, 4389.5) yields 9.905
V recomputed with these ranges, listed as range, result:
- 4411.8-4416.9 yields 9.656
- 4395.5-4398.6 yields 9.424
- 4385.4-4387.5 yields 8.298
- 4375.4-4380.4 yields 9.53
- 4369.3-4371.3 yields 9.575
